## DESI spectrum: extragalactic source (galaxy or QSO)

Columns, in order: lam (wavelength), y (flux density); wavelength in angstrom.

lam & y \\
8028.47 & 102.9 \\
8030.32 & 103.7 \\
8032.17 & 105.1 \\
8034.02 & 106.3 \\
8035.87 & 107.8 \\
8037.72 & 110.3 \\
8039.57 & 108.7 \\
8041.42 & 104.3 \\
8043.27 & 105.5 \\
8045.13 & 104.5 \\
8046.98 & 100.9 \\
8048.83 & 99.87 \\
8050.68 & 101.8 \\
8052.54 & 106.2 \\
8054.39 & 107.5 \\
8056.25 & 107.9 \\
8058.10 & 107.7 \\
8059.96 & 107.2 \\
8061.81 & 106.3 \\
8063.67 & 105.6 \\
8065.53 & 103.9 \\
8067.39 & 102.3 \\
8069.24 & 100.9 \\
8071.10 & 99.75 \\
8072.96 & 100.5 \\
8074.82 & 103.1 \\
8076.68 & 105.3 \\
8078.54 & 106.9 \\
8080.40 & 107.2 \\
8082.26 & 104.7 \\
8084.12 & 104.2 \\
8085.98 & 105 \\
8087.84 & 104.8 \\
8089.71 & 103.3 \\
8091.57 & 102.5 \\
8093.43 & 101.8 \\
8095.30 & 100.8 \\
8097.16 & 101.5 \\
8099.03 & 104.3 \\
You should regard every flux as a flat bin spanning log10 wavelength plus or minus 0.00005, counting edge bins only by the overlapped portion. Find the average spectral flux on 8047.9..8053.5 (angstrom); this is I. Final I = 103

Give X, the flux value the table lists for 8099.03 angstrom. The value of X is 104.3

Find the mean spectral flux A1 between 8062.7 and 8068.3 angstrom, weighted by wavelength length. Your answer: 104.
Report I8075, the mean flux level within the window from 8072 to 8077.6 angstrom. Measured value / 103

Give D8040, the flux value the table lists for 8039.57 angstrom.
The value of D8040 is 108.7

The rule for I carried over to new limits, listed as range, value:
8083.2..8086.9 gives 105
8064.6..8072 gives 102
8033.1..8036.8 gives 107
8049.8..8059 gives 106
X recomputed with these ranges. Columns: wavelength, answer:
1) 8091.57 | 102.5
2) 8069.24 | 100.9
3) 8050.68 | 101.8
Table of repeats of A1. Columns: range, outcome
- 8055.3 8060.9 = 108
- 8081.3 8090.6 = 104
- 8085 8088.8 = 105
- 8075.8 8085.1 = 106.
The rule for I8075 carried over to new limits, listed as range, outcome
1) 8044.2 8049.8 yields 102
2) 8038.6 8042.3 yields 107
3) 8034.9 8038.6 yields 109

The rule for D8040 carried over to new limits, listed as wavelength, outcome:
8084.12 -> 104.2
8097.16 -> 101.5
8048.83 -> 99.87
